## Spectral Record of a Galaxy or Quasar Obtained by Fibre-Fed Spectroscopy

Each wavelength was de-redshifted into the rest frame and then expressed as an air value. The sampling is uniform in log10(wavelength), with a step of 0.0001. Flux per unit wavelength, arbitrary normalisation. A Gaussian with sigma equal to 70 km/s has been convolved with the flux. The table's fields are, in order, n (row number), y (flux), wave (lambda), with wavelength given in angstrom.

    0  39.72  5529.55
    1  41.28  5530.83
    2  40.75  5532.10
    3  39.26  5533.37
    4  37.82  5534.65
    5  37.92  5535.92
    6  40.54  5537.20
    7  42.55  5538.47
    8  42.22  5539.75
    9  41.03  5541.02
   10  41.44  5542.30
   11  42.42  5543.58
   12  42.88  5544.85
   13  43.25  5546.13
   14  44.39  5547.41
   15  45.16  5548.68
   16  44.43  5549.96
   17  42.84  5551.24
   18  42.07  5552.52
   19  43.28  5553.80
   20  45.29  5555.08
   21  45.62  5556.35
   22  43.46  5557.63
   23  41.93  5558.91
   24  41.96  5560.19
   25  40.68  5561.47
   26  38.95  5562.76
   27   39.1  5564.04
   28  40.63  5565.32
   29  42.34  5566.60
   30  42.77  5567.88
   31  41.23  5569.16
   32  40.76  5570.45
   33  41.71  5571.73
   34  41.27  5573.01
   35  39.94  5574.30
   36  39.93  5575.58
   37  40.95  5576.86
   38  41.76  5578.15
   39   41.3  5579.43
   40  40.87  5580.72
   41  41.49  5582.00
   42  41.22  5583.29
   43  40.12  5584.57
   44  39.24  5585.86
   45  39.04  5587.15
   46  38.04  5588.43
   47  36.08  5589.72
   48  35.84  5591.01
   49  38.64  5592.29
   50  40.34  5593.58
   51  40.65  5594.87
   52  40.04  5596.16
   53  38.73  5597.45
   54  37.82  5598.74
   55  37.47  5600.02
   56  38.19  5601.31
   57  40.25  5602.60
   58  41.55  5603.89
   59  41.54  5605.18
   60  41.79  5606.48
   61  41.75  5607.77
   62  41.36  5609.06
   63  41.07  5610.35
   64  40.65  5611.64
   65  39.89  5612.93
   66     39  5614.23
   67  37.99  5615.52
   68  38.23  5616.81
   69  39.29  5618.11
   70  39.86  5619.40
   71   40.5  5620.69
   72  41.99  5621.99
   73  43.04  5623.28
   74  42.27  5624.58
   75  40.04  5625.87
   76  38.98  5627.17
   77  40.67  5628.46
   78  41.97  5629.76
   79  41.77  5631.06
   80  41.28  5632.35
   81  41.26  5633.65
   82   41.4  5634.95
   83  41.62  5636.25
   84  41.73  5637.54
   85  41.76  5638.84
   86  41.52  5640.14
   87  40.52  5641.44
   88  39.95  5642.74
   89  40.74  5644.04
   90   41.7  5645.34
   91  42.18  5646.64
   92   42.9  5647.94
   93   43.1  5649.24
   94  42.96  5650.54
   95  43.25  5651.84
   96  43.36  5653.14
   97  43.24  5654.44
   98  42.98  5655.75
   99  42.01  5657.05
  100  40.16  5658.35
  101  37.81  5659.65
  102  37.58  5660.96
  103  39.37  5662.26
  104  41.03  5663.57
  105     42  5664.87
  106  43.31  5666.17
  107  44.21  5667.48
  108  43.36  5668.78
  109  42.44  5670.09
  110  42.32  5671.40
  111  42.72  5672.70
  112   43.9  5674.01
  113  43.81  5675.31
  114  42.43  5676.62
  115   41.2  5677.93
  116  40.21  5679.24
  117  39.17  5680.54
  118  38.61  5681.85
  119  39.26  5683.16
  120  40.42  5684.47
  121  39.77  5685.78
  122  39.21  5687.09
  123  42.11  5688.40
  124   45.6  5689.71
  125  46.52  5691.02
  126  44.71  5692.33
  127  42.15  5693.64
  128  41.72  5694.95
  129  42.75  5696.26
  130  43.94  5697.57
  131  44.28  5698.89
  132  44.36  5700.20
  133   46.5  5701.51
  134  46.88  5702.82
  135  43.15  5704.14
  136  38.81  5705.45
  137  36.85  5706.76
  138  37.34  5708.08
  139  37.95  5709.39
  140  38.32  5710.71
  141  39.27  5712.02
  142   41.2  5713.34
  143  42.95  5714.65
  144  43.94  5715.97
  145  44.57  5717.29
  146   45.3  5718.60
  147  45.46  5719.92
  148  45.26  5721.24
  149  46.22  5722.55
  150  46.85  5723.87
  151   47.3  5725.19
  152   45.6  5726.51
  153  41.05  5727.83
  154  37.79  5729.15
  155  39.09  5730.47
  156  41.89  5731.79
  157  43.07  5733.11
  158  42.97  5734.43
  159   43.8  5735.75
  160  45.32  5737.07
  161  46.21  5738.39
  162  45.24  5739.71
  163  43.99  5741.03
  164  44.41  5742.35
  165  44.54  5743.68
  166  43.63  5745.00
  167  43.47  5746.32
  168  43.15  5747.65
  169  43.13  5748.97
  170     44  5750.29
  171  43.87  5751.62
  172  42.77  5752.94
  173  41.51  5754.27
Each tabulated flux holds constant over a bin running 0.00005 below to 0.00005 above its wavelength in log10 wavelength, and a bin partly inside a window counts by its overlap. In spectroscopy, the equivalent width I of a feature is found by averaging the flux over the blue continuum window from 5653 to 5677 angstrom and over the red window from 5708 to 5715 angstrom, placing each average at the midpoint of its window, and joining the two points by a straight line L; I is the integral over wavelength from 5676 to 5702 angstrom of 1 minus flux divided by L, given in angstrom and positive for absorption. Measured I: -1.0 angstrom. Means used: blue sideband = 42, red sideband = 39.6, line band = 42.2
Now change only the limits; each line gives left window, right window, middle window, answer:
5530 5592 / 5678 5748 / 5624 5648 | 0.4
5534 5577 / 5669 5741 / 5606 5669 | 1.6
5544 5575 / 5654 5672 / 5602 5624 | 0.7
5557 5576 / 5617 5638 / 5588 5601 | 0.9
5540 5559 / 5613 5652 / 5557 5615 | 2.8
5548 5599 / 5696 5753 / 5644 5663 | 0.2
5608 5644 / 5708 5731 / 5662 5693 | -0.2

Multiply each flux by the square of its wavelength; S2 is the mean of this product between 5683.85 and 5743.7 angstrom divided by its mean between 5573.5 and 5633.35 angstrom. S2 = 1.1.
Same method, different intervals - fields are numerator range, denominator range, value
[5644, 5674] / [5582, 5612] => 1.08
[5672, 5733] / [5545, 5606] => 1.08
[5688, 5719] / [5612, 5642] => 1.07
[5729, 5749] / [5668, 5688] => 1.07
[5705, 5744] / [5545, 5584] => 1.08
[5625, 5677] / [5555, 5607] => 1.06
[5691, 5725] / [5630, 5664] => 1.06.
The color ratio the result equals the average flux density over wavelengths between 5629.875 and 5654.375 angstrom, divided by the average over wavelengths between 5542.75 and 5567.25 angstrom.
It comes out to 0.98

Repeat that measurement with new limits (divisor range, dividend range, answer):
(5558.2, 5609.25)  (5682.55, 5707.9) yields 1.06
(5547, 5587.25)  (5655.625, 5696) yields 1.00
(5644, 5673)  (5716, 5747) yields 1.05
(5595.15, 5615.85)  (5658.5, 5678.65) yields 1.04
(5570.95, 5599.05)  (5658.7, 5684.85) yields 1.04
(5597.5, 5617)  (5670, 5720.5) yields 1.05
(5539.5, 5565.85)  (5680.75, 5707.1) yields 1.00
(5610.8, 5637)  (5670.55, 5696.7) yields 1.03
